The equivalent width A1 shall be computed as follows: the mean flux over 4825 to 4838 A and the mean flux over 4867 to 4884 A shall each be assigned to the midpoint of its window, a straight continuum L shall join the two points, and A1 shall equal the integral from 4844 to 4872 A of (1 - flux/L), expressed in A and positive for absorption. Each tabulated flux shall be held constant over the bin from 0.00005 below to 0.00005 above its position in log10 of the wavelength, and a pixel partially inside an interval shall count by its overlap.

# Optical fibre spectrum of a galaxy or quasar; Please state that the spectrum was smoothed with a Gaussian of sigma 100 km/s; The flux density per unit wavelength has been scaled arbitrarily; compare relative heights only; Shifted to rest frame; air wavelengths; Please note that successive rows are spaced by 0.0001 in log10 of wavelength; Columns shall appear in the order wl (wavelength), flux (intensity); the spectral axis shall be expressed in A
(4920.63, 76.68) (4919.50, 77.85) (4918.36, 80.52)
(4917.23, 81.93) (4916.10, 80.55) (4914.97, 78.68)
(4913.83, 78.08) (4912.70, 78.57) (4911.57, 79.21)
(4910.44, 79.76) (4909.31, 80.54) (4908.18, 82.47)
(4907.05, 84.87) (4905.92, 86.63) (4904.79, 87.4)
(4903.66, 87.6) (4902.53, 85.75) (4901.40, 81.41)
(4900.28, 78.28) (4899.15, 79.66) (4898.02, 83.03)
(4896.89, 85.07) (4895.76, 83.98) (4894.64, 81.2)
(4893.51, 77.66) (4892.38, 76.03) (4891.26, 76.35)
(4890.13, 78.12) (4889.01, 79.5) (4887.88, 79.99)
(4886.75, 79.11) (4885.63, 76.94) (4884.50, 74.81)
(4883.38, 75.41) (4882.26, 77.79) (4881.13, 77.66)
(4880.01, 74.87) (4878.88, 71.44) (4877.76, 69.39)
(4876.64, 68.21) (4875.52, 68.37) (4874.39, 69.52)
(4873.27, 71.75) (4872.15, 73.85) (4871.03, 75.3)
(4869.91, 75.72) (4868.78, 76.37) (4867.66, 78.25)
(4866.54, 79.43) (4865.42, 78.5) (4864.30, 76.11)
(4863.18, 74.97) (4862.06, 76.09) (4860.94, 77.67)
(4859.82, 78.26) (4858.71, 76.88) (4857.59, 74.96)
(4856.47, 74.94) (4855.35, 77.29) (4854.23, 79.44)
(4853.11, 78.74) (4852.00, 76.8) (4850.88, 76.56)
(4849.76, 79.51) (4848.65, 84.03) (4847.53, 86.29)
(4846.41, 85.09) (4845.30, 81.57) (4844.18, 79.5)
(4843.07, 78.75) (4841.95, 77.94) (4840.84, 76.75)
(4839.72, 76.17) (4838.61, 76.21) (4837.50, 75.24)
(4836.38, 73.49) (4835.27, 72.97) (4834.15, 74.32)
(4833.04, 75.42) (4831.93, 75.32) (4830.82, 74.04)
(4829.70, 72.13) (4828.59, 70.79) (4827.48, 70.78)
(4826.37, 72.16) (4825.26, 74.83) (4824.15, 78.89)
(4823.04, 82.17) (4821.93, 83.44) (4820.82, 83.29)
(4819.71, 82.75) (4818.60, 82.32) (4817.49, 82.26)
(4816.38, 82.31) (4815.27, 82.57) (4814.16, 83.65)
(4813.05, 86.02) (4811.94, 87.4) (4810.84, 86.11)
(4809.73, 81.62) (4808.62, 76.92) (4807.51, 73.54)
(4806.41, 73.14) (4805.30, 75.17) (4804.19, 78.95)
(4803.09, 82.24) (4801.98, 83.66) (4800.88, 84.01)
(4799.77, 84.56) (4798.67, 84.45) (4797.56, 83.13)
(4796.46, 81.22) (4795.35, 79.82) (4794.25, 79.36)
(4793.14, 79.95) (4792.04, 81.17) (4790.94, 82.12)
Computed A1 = -1.8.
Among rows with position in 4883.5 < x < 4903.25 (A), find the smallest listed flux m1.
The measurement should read 74.81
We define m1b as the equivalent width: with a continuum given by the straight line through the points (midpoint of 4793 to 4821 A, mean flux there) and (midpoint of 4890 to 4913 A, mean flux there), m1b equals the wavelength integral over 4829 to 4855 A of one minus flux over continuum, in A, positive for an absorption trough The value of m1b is 1.3 A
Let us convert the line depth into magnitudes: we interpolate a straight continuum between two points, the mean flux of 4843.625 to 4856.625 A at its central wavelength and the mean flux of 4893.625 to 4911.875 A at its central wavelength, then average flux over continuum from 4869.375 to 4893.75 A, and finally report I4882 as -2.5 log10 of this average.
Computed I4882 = 0.10 mag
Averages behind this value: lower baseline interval 80.1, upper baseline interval 82.9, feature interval 74.9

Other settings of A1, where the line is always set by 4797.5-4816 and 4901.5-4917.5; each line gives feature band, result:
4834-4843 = 0.7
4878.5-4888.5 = 0.7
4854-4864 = 0.6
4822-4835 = 1.1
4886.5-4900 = 0.4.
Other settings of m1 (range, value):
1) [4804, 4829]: 70.78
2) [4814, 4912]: 68.21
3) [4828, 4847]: 70.79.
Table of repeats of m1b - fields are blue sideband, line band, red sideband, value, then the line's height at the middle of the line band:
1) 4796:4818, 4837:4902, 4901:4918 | 3.64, 82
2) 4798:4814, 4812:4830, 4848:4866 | 0.12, 80.2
